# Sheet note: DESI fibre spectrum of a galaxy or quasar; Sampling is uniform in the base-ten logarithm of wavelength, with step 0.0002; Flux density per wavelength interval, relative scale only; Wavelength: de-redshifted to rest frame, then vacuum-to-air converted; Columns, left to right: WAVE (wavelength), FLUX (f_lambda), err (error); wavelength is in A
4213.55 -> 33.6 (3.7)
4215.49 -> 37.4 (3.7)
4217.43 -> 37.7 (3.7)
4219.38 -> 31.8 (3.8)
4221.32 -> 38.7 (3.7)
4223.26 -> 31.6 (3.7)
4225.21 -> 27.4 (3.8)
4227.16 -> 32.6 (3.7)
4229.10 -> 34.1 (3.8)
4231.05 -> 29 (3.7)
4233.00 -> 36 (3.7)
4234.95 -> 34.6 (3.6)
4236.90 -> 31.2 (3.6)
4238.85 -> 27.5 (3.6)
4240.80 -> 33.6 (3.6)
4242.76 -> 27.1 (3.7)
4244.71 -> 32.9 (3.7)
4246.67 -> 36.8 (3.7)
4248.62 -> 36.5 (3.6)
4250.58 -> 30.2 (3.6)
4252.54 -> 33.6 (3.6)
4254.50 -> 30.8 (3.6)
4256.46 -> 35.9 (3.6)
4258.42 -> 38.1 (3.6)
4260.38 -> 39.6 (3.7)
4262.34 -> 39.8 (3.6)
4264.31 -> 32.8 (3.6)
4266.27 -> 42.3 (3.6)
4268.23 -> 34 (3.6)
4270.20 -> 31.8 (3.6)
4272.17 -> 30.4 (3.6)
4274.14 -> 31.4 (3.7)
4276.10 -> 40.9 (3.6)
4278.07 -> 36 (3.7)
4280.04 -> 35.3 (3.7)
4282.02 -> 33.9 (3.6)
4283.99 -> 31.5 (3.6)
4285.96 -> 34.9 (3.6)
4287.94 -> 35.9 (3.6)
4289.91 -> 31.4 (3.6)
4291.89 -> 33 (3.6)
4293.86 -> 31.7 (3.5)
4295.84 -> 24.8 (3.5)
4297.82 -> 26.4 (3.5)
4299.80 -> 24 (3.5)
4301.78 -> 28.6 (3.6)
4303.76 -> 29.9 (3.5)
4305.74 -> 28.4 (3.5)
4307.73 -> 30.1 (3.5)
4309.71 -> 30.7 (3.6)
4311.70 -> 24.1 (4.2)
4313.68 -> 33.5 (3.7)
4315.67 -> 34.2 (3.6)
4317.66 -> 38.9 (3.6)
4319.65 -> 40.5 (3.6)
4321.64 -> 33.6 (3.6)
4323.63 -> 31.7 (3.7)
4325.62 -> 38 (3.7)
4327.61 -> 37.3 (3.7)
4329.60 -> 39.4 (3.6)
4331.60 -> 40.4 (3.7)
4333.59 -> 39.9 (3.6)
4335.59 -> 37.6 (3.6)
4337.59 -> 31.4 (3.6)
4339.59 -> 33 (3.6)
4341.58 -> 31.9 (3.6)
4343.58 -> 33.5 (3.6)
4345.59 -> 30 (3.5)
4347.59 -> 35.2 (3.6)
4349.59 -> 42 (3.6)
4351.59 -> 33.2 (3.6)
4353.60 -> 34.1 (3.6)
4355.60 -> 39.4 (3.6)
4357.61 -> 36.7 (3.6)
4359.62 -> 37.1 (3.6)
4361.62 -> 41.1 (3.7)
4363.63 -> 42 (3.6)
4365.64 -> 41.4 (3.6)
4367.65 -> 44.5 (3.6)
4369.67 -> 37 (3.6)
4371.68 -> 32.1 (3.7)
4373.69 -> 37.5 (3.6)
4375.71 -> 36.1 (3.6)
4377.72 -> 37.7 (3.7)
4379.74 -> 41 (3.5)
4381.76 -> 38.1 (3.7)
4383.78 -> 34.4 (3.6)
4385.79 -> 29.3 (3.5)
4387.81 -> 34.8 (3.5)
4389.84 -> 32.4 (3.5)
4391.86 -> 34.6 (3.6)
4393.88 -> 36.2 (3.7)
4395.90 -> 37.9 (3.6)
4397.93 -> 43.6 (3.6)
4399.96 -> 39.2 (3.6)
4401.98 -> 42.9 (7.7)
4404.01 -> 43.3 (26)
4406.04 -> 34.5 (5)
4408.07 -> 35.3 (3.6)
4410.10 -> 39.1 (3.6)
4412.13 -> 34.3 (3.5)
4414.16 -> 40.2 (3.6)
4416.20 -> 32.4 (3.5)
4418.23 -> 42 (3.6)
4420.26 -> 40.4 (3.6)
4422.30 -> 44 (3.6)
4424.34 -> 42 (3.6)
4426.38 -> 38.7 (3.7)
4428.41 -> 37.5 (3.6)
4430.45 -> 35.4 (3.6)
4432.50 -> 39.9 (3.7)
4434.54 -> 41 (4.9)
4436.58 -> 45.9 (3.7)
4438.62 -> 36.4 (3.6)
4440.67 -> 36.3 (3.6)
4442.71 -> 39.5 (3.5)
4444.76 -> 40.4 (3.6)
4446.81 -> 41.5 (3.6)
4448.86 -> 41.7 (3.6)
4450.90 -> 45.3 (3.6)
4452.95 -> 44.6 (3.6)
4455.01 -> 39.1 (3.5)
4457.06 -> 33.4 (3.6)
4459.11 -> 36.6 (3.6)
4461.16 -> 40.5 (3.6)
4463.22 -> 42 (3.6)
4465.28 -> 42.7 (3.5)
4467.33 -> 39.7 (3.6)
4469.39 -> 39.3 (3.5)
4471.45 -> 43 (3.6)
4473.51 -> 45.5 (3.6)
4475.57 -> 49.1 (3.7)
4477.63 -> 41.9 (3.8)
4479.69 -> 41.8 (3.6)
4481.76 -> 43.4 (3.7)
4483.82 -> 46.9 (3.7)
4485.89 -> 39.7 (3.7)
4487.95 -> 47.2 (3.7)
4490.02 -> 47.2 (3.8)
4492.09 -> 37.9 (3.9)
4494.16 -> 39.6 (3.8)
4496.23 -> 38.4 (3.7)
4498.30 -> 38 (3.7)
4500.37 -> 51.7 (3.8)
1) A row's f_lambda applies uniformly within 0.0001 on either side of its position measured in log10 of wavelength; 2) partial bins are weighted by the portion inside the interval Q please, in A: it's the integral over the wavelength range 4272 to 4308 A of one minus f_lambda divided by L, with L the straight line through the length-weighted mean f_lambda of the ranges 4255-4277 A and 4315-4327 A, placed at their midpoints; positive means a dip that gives 4.5 A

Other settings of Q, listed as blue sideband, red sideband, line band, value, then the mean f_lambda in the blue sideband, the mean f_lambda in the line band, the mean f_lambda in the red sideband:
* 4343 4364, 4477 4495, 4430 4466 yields 0.8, 36.7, 40.2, 42.9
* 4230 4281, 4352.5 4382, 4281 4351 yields 6.3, 34.2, 33.2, 38.4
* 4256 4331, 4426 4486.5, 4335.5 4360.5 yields 0.8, 33.6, 34.9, 41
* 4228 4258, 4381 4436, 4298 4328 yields 2.6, 32.8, 32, 38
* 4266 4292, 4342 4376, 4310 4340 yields 0.4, 34.3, 35.5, 37.2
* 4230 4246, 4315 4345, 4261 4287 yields -1.4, 31.6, 35.1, 36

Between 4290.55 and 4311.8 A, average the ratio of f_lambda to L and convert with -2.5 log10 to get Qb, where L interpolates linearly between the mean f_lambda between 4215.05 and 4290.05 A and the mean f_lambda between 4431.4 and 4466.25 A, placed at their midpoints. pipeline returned 0.24 mag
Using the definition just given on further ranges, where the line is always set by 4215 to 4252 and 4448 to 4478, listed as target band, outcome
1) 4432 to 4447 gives 0.02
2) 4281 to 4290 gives 0.04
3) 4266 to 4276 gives 0.01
